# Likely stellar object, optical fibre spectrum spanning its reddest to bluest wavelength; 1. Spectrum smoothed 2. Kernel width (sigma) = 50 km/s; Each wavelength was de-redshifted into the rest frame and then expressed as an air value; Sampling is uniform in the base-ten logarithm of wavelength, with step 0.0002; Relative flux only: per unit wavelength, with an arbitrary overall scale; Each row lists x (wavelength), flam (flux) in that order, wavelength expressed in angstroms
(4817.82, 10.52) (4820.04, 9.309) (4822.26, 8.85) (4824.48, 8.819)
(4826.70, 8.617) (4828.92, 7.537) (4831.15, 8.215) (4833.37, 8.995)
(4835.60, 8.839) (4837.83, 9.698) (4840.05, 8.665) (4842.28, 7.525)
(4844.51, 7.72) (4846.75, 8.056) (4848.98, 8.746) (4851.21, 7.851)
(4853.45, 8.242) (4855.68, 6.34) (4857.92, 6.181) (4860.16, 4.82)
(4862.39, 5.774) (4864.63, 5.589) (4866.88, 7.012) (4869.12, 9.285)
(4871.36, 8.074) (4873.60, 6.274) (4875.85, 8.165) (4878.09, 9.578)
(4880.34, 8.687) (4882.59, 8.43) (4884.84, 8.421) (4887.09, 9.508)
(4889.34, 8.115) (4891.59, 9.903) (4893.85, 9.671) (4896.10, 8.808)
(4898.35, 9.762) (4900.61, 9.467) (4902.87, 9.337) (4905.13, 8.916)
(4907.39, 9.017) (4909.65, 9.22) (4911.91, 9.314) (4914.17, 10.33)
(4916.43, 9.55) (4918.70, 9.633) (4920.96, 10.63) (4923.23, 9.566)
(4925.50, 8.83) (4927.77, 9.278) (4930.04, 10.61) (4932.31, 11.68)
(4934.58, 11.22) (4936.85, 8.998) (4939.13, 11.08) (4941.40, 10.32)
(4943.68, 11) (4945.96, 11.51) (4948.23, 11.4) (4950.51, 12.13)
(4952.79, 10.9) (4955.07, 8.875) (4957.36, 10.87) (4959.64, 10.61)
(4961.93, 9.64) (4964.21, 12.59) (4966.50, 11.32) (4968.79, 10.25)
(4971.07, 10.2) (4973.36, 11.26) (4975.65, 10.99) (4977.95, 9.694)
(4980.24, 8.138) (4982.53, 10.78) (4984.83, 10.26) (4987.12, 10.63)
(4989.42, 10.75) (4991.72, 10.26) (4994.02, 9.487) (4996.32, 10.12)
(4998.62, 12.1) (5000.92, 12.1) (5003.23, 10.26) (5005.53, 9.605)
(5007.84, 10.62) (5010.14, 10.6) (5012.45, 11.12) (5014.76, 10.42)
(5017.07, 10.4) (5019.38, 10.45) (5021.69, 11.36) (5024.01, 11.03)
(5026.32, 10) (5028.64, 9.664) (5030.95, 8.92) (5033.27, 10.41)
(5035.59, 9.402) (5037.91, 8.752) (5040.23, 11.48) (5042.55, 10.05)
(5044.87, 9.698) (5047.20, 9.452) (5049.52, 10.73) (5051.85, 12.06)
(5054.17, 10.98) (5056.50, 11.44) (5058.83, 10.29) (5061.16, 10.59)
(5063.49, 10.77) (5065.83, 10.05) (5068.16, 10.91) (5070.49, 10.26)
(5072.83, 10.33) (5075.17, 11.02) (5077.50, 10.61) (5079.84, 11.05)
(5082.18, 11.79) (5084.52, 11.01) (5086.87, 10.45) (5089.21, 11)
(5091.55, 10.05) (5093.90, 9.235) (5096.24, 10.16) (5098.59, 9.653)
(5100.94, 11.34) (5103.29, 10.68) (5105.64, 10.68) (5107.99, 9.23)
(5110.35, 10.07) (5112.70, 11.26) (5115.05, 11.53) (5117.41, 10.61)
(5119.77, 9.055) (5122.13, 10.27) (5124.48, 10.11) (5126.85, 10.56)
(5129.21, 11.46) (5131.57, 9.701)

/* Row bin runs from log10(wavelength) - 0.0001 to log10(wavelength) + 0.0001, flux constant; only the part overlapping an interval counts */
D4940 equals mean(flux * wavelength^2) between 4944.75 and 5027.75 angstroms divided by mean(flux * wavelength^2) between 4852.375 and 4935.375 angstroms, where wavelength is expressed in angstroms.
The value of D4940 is 1.26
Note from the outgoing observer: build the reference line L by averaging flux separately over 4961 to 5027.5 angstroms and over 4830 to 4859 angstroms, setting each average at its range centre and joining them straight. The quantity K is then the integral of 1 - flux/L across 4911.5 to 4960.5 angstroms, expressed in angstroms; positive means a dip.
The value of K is -4.0 angstroms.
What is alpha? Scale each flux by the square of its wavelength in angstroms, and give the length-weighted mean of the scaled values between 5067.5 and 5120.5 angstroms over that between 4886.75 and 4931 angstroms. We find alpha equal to 1.20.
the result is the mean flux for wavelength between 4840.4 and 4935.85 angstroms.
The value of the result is 8.65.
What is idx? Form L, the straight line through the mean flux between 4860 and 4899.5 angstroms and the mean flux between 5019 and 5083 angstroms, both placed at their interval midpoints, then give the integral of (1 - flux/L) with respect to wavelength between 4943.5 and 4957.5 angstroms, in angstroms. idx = -2.8 angstroms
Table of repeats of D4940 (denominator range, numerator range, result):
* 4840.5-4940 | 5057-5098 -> 1.31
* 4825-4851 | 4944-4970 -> 1.36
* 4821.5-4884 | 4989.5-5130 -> 1.45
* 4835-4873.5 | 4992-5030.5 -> 1.50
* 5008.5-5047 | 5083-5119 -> 1.05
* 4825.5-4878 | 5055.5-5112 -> 1.50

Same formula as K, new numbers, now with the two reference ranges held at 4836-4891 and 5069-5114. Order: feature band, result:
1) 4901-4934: -4.94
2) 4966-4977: -2.00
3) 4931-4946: -3.56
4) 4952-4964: -1.88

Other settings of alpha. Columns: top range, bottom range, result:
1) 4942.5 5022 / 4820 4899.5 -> 1.37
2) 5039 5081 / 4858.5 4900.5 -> 1.41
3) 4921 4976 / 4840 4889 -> 1.43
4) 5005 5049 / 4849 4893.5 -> 1.40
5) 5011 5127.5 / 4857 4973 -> 1.17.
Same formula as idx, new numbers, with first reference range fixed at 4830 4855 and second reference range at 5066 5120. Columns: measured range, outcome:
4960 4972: -1.7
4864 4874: 1.4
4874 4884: 0.2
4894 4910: -0.6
